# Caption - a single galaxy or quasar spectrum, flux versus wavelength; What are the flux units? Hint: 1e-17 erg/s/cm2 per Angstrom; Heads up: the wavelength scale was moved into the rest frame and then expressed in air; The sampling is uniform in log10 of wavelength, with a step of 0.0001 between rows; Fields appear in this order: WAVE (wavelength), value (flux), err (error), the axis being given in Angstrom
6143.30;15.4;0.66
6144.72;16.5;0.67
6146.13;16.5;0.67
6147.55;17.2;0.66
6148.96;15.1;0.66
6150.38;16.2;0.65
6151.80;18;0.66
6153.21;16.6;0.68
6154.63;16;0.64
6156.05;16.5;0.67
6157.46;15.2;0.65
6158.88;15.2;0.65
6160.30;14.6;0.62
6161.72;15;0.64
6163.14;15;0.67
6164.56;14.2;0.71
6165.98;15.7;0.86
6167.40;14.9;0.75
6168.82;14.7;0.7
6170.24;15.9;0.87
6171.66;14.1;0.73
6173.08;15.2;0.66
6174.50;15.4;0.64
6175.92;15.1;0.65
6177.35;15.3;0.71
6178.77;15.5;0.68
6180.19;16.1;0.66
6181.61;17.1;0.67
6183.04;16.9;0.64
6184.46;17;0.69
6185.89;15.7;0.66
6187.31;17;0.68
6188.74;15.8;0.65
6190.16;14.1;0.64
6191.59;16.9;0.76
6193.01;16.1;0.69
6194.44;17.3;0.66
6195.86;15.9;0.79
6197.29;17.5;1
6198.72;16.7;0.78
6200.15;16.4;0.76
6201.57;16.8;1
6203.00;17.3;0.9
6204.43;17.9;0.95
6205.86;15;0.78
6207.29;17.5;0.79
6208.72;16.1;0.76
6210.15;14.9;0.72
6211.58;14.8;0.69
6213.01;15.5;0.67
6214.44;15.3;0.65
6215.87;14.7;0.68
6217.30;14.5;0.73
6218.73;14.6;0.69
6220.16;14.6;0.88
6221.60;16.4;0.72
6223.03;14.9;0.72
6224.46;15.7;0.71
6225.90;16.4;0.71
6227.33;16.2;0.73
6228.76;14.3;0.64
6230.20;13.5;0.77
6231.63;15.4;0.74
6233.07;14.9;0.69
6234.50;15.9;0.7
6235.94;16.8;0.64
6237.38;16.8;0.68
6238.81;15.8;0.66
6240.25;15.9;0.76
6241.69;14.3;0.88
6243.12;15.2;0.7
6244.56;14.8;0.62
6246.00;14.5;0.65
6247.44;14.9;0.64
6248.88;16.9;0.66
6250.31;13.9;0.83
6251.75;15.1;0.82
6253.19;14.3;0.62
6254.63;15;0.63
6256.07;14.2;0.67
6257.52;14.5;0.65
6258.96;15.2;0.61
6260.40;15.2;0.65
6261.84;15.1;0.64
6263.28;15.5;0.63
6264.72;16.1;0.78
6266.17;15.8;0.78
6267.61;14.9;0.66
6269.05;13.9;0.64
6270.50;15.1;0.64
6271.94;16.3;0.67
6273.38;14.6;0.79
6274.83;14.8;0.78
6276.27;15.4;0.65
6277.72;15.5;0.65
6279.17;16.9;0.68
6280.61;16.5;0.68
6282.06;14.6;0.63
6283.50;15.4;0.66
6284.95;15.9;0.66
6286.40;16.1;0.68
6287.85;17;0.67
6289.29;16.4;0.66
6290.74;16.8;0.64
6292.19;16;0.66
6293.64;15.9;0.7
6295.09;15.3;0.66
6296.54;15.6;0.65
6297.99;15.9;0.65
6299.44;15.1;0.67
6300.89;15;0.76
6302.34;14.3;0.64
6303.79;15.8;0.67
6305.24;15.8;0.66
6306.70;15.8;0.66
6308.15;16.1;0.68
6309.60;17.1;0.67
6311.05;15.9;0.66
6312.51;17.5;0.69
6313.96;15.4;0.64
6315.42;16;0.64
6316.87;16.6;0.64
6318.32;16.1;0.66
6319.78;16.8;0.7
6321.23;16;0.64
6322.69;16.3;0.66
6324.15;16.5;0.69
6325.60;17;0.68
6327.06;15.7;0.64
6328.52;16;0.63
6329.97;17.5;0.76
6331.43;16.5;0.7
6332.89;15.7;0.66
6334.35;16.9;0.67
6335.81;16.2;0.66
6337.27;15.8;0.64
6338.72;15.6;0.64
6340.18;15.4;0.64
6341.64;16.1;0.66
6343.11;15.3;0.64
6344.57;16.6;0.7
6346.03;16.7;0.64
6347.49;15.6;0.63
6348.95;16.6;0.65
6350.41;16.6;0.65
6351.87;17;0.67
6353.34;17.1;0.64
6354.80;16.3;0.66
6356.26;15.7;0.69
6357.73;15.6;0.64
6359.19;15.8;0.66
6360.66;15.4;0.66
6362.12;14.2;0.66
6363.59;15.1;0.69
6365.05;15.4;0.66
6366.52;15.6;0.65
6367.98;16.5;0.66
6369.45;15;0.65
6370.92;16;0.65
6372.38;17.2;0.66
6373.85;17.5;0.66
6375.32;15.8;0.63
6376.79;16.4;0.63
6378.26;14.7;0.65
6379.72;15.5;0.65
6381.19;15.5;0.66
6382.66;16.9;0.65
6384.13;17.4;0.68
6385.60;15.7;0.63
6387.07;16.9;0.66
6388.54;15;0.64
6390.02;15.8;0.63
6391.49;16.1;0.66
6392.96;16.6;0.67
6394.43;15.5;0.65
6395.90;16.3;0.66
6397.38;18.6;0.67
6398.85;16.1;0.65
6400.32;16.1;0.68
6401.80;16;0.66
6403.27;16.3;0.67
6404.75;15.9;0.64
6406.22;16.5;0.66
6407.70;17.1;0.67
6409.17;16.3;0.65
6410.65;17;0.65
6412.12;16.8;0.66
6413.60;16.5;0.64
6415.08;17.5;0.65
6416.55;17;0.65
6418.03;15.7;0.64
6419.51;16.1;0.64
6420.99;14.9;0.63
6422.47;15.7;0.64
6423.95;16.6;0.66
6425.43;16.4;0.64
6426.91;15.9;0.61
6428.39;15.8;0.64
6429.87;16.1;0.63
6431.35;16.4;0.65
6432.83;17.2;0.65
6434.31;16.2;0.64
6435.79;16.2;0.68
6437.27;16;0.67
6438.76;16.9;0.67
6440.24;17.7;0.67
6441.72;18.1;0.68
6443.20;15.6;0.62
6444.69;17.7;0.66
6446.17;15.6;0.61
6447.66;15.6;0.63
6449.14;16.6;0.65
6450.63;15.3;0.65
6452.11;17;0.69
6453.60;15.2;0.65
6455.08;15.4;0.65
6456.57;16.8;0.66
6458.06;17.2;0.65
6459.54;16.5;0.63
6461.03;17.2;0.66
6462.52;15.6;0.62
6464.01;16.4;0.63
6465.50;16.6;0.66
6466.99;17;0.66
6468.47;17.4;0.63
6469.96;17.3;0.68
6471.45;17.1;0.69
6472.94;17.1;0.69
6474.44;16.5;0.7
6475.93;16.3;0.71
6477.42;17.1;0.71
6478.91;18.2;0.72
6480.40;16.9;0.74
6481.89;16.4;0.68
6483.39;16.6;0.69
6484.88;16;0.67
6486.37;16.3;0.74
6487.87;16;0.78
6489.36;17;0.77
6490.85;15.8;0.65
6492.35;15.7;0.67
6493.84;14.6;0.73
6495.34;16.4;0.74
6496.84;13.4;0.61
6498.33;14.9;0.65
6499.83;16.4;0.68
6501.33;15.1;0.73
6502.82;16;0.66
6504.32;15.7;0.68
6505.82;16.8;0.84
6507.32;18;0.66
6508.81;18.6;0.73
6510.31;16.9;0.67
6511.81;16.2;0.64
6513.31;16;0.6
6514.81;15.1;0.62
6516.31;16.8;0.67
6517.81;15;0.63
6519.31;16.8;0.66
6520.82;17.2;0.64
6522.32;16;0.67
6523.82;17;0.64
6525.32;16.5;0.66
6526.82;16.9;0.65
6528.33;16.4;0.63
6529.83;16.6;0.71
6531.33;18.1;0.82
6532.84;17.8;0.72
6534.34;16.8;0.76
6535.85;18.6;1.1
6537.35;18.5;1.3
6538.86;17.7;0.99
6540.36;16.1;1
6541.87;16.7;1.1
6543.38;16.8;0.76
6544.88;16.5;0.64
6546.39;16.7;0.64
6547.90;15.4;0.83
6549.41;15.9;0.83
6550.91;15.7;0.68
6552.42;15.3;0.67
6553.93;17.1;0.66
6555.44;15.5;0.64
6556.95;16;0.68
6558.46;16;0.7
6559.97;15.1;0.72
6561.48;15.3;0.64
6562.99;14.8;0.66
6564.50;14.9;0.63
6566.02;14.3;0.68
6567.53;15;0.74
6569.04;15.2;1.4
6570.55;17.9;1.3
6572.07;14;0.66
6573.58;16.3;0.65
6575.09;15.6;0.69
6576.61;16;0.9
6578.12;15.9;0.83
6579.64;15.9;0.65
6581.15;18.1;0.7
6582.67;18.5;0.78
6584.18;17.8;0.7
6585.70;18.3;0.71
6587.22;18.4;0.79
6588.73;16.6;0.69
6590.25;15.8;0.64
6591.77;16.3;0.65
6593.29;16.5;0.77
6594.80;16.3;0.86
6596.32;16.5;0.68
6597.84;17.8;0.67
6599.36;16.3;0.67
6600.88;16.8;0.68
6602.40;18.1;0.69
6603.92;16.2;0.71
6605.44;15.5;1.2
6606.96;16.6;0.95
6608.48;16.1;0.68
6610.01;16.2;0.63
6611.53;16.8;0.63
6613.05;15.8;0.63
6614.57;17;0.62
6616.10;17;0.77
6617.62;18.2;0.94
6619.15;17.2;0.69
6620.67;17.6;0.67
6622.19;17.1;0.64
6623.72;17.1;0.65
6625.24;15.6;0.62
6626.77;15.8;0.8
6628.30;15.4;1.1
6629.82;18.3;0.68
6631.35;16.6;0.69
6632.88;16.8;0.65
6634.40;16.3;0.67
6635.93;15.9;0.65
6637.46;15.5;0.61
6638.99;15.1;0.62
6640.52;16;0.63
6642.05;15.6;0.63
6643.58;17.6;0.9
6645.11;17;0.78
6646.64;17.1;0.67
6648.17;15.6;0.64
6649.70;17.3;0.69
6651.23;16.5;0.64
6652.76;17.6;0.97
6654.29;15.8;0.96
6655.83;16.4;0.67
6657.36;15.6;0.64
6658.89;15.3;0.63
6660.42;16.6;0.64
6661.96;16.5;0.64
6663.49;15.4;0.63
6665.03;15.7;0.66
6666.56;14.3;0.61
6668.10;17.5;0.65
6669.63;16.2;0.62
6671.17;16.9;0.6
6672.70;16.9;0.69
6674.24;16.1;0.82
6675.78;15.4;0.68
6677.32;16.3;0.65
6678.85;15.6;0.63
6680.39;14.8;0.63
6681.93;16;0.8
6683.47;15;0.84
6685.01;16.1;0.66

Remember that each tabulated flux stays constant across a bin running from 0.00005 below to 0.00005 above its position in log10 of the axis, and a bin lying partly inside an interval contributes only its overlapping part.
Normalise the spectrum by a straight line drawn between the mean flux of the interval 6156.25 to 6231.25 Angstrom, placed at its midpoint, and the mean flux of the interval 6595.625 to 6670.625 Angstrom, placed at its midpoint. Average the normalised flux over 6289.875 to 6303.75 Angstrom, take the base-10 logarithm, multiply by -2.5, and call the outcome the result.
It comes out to 0.02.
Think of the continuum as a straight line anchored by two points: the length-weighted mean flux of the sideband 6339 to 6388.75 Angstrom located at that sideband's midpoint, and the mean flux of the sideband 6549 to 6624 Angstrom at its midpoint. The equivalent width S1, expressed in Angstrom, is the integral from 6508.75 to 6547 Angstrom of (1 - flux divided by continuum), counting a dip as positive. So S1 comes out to -1.24 Angstrom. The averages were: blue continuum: 16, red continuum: 16.4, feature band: 16.8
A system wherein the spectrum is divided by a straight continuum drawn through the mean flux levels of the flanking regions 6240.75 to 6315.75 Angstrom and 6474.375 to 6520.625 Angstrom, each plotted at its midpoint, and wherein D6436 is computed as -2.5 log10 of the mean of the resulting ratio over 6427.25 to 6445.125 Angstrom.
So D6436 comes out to -0.04 mag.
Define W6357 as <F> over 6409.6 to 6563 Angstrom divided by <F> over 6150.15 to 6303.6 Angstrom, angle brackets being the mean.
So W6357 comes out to 1.05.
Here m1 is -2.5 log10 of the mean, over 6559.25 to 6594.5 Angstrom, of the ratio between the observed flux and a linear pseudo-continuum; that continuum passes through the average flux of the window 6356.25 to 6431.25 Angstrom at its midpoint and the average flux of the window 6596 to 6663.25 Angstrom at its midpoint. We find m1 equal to 0.016 mag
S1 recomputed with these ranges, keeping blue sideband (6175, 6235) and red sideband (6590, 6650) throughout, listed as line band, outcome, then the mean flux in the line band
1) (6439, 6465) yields -0.3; 16.5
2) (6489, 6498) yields 0.5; 15.4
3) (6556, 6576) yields 1.3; 15.4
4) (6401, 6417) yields -0.4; 16.6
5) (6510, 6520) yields 0.2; 16.1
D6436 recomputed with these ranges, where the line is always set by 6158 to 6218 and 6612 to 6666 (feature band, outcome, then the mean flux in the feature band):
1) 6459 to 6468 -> -0.026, 16.6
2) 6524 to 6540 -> -0.069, 17.3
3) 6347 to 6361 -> -0.012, 16.2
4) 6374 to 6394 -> 0.001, 16.1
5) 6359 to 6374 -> 0.022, 15.7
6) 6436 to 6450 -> -0.030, 16.6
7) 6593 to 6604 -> -0.032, 16.9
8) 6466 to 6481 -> -0.058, 17.1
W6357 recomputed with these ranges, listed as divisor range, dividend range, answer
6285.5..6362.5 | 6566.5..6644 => 1.03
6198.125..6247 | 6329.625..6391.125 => 1.03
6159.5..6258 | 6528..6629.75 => 1.06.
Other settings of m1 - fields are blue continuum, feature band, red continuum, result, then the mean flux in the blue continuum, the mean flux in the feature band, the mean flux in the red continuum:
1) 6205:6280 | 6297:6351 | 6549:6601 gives -0.04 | 15.3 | 16.1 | 16.2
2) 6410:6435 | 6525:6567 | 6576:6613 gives 0.02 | 16.3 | 16.3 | 16.8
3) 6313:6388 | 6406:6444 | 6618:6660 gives -0.02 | 16.1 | 16.5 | 16.5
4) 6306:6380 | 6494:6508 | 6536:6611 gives 0.03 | 16.1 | 15.8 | 16.4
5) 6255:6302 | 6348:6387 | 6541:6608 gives -0.02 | 15.5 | 16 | 16.3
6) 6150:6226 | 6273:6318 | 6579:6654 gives 0.01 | 15.8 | 15.9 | 16.7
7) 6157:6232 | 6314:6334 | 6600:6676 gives -0.03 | 15.7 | 16.3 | 16.4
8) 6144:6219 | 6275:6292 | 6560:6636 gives 0.00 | 15.9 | 16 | 16.5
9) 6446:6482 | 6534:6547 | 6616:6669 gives -0.04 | 16.6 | 17.2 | 16.4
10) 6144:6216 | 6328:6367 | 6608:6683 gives 0.00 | 15.9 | 16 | 16.3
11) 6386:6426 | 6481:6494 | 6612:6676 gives 0.02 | 16.3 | 16.1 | 16.4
